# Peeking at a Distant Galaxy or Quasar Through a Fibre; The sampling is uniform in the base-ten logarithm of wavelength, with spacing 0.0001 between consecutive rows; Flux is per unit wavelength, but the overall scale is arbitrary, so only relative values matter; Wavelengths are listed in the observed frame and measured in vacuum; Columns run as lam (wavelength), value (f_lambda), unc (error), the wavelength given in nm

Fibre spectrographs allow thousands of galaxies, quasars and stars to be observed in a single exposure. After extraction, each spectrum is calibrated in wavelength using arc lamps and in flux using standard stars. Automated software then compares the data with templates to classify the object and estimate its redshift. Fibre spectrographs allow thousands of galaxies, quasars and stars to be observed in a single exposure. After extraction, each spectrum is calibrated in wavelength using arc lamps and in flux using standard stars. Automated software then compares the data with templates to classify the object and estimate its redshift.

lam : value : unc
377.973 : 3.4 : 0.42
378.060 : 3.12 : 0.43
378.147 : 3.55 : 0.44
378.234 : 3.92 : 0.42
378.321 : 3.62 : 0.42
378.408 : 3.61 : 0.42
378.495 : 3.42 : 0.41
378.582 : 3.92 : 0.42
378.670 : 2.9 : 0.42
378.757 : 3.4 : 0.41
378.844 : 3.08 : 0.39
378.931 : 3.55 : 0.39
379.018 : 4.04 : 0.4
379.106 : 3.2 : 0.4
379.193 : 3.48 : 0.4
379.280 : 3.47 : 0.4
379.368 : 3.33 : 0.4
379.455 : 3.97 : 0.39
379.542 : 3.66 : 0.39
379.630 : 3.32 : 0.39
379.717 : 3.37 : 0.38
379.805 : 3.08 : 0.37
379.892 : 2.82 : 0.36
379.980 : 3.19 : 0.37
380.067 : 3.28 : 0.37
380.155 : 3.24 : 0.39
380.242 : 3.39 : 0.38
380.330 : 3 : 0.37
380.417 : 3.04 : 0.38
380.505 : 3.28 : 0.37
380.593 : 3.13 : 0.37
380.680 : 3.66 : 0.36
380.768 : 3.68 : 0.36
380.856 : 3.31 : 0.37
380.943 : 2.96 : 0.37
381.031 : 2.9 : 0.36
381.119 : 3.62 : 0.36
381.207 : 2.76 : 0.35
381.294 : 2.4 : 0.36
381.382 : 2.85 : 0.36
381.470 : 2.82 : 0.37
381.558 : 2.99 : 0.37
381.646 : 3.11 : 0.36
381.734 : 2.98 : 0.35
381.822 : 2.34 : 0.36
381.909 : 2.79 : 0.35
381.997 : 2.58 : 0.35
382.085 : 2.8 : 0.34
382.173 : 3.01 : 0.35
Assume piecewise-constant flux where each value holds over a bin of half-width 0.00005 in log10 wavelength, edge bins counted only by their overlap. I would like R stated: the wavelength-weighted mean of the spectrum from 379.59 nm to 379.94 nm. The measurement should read 3.14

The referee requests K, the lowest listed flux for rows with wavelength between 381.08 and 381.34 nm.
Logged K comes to 2.4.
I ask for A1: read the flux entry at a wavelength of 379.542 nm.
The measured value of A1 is 3.66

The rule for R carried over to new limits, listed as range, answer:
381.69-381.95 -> 2.71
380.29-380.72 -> 3.22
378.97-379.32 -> 3.55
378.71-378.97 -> 3.34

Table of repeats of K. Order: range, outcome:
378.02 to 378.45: 3.12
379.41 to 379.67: 3.32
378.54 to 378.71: 2.9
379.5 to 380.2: 2.82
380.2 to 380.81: 3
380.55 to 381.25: 2.76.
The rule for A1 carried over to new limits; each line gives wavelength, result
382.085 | 2.8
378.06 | 3.12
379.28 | 3.47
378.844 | 3.08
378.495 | 3.42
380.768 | 3.68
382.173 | 3.01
